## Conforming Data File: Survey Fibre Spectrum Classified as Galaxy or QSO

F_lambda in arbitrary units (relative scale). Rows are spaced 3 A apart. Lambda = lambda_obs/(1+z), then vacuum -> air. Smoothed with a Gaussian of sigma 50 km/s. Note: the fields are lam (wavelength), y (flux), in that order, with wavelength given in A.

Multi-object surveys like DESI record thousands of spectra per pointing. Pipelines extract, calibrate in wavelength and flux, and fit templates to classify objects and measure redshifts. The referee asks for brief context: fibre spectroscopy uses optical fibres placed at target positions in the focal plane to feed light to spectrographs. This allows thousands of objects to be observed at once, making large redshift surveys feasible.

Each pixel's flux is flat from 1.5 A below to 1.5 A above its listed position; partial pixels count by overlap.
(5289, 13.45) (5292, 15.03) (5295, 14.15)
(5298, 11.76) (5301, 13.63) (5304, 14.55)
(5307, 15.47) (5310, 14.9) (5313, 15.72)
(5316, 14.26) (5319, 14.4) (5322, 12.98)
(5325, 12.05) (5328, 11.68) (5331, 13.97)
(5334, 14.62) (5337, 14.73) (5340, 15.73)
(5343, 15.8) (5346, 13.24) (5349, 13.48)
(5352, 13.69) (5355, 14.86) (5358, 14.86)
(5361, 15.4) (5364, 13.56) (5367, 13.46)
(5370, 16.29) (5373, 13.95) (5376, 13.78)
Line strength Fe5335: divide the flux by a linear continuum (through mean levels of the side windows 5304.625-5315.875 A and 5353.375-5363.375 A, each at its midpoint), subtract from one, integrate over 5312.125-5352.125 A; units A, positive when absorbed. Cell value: 2.7 A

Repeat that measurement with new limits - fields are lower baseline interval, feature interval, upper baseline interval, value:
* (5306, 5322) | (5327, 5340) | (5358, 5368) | 0.45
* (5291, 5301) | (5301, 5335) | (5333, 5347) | 0.44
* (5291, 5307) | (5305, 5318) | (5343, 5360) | -0.96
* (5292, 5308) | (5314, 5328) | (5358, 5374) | 0.83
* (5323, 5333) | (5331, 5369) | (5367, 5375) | -2.09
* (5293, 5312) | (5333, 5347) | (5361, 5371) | -0.53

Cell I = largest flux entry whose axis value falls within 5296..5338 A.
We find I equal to 15.72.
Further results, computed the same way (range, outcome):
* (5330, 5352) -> 15.8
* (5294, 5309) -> 15.47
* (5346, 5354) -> 13.69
